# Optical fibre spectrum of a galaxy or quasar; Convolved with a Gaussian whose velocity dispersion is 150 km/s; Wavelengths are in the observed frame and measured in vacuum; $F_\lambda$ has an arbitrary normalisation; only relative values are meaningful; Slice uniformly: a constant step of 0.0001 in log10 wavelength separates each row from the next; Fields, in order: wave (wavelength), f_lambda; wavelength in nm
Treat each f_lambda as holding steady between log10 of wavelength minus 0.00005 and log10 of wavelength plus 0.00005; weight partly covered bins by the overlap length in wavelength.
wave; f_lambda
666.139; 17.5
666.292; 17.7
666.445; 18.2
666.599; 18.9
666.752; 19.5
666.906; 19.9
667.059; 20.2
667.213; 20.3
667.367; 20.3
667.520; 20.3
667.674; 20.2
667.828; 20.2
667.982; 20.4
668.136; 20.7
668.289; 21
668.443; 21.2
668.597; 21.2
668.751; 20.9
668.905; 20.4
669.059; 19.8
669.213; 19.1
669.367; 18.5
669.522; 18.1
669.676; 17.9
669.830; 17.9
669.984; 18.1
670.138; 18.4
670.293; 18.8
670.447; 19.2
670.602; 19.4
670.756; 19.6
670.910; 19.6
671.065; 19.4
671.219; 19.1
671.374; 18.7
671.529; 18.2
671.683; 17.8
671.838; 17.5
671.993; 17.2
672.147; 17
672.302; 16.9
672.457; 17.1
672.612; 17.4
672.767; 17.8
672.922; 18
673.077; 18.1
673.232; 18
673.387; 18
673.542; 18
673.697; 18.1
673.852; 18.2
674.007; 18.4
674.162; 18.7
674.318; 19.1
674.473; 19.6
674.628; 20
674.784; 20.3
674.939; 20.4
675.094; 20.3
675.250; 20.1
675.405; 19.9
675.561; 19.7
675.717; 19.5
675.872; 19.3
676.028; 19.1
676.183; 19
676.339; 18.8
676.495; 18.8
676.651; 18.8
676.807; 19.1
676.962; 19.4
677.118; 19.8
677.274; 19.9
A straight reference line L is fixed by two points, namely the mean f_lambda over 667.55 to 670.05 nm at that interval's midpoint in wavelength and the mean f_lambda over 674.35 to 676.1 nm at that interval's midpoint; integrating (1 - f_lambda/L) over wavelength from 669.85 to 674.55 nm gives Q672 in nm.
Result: 0.35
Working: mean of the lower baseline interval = 19.7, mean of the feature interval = 18.3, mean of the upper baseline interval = 19.8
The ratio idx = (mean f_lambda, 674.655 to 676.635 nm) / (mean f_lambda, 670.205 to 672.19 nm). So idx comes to 1.05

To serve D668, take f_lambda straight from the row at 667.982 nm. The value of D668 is 20.4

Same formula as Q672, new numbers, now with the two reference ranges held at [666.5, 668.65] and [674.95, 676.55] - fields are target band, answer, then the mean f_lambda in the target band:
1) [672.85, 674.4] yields 0.11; 18.3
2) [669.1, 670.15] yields 0.09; 18.3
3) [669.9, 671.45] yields 0.07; 19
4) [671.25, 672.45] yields 0.13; 17.6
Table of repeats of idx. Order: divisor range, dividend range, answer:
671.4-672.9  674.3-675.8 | 1.14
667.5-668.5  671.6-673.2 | 0.85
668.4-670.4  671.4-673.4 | 0.92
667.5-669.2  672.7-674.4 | 0.89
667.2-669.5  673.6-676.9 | 0.95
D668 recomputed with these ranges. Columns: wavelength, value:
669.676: 17.9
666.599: 18.9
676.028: 19.1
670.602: 19.4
